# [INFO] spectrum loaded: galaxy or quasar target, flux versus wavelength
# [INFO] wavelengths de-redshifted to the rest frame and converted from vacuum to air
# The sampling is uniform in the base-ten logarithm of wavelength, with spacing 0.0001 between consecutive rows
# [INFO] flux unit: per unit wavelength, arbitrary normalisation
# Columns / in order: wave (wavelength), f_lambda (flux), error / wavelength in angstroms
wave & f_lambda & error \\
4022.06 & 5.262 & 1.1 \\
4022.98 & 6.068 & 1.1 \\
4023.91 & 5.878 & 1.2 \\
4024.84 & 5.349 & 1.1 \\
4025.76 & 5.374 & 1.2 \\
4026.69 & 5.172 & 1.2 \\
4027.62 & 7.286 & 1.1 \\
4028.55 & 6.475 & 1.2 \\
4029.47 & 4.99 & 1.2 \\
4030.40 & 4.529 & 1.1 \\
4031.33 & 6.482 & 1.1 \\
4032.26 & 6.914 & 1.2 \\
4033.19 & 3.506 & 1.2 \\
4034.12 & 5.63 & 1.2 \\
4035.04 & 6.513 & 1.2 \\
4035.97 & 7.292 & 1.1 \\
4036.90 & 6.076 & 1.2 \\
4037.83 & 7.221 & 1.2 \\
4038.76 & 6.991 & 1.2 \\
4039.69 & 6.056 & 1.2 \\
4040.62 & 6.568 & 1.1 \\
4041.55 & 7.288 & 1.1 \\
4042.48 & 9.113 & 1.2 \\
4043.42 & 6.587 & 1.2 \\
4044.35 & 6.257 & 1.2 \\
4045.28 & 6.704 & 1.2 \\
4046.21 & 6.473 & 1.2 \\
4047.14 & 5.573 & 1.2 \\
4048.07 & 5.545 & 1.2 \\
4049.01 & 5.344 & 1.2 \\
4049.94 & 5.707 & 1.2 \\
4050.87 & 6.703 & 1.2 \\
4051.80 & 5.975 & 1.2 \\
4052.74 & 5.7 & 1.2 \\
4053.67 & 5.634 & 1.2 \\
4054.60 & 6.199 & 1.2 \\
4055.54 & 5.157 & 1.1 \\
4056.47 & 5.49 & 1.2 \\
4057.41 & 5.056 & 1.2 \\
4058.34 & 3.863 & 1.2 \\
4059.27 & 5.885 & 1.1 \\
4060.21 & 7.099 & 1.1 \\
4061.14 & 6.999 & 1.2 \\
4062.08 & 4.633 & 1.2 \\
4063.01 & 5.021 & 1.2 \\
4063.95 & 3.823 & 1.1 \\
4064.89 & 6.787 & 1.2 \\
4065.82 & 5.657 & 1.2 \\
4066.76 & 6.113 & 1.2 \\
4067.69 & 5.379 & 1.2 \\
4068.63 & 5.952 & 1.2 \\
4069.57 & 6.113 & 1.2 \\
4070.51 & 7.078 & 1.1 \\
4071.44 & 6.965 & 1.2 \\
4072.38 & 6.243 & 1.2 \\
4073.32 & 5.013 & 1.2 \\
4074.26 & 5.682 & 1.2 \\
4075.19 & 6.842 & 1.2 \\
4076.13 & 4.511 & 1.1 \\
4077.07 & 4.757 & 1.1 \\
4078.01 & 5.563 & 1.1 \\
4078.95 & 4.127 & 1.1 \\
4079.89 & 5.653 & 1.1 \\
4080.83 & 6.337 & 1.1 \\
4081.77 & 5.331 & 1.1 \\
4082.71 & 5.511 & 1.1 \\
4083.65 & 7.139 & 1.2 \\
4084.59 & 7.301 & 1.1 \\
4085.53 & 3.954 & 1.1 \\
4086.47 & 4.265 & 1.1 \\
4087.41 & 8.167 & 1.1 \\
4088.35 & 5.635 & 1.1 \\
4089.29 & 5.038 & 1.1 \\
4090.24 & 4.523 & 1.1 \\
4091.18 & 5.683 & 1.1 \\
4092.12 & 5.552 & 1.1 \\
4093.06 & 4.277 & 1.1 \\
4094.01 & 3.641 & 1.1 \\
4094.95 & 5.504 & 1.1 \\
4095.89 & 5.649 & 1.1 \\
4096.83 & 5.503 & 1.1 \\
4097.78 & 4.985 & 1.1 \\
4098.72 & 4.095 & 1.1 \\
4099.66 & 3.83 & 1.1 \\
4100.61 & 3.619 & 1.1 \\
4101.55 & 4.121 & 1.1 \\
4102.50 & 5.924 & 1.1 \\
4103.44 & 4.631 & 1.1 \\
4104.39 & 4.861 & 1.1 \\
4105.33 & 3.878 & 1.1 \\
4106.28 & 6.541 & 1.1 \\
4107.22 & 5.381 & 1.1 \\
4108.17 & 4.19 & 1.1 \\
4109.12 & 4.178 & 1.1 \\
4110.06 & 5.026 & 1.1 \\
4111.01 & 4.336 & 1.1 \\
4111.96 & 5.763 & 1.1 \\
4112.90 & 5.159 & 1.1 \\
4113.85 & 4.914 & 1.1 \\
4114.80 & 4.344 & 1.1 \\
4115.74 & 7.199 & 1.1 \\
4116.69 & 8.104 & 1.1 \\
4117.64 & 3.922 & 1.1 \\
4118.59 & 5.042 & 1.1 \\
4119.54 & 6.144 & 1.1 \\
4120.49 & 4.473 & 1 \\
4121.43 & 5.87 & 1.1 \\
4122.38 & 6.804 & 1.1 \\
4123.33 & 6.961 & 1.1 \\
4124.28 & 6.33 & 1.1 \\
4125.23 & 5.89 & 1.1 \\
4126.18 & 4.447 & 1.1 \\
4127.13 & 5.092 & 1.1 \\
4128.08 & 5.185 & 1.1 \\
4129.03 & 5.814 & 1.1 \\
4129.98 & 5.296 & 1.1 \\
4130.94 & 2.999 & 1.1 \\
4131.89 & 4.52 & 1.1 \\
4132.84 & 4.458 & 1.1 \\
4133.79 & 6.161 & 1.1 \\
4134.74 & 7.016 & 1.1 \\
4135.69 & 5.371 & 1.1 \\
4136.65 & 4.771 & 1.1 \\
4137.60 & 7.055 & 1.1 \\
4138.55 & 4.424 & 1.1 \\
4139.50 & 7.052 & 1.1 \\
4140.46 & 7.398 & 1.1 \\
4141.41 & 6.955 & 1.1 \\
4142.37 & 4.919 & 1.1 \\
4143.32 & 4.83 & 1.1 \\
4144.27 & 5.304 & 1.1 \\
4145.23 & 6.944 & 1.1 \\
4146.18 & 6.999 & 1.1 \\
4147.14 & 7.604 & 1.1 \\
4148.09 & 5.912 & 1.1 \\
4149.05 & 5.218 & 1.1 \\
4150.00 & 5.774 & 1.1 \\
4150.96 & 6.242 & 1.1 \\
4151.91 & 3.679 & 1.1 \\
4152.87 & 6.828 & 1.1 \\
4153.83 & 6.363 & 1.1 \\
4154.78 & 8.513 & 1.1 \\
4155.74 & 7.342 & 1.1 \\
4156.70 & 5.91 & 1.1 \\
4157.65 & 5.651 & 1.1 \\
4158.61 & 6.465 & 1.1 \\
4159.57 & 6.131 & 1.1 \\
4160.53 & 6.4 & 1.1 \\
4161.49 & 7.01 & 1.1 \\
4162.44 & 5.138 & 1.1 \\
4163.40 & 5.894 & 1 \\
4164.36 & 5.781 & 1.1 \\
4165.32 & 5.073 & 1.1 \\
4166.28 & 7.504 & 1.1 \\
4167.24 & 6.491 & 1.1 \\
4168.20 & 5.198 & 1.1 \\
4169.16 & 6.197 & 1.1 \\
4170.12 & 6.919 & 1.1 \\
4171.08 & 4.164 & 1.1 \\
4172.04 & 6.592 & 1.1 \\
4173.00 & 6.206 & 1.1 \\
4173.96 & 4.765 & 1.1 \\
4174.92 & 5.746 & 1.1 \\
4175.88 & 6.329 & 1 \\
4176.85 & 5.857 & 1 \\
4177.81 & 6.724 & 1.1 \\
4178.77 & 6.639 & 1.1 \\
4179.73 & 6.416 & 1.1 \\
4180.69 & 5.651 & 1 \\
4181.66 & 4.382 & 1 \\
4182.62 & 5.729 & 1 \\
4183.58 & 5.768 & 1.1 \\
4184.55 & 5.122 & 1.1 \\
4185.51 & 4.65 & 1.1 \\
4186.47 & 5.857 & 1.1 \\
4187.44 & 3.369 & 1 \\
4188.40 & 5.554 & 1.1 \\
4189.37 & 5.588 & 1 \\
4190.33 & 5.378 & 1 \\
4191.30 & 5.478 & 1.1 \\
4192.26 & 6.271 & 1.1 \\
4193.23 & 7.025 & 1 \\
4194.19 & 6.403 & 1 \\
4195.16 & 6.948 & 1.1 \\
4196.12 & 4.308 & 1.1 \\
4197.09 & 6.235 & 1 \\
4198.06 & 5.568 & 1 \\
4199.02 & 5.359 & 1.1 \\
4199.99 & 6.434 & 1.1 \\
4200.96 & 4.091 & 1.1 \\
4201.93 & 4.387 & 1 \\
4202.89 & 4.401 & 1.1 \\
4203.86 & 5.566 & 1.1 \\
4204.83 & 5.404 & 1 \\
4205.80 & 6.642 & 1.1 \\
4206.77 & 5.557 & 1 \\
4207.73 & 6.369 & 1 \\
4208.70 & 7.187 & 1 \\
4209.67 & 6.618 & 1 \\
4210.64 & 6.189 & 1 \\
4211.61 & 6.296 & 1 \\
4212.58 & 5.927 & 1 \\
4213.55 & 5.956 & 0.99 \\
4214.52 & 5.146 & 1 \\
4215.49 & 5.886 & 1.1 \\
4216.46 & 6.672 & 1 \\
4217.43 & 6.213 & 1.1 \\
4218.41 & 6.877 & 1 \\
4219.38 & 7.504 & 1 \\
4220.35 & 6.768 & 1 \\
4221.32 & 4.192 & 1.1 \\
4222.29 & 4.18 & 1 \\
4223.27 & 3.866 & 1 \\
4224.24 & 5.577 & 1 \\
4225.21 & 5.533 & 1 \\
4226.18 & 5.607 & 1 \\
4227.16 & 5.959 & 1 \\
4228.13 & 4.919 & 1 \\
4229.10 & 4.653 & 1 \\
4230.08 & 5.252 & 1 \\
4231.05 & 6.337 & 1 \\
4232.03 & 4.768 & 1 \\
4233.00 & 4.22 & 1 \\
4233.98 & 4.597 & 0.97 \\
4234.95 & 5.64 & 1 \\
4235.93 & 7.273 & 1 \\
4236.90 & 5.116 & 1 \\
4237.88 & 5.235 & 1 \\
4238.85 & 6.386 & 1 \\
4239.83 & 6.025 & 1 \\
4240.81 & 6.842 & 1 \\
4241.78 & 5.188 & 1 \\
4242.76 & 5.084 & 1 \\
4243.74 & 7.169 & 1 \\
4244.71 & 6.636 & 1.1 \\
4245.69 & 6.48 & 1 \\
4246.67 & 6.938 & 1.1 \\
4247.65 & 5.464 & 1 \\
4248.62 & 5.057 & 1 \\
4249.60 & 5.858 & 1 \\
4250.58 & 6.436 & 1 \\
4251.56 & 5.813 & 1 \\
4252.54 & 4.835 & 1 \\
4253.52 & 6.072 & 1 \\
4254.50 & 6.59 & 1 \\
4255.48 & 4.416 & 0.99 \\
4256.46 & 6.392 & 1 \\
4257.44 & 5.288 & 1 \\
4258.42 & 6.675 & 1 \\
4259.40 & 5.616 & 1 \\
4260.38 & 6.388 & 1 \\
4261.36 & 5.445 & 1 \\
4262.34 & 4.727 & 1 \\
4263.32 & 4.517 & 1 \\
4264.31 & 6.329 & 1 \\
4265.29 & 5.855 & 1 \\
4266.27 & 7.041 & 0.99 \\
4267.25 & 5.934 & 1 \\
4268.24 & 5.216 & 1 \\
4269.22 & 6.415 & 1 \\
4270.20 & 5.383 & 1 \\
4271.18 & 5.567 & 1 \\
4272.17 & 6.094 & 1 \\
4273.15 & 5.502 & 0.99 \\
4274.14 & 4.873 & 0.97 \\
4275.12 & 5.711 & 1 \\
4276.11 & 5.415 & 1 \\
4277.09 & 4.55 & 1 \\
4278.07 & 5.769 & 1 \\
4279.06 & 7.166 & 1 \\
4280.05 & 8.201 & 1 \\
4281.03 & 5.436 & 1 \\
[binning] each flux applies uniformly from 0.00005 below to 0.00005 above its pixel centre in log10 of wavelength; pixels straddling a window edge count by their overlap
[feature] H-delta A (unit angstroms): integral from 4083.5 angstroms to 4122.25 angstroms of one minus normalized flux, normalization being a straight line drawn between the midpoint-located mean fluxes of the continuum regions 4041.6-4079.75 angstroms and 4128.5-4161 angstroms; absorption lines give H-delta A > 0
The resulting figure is 4.7 angstroms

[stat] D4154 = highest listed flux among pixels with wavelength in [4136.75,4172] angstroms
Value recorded 8.513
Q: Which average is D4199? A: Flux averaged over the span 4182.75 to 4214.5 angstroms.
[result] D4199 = 5.68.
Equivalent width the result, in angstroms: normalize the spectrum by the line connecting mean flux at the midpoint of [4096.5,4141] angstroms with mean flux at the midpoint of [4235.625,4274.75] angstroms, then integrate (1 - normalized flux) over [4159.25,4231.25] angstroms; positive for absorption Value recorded -1.9 angstroms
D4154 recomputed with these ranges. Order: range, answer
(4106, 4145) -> 8.104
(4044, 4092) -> 8.167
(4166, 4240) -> 7.504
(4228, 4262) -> 7.273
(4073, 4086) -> 7.301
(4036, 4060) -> 9.113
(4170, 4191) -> 6.919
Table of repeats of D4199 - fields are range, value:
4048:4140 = 5.44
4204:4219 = 6.19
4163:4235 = 5.69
